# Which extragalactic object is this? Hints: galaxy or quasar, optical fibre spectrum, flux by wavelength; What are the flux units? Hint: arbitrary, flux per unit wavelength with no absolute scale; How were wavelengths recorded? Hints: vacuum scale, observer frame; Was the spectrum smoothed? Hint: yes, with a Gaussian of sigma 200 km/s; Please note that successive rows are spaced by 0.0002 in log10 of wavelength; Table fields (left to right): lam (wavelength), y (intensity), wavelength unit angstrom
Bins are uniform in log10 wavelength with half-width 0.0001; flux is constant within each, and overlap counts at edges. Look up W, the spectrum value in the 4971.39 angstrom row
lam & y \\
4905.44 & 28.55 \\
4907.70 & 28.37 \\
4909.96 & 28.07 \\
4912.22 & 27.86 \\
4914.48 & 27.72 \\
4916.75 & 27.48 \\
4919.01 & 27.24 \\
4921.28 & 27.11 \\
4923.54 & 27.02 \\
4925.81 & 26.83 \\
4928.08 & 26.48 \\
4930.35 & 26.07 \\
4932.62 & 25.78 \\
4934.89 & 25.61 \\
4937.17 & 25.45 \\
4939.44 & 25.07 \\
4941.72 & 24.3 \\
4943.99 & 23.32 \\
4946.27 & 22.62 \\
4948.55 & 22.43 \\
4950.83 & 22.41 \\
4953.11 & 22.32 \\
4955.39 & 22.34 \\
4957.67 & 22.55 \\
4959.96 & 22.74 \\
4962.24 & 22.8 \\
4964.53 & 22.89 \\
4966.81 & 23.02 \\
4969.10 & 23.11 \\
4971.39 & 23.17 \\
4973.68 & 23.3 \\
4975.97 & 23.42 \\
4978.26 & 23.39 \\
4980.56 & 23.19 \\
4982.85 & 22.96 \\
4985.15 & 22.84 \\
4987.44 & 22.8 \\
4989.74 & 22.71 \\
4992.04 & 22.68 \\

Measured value 23.17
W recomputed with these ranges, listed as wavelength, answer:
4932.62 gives 25.78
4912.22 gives 27.86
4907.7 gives 28.37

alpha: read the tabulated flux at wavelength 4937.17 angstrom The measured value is 25.45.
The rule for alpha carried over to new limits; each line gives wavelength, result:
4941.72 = 24.3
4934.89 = 25.61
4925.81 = 26.83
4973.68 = 23.3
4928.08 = 26.48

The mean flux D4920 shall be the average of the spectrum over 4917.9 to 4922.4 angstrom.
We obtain 27.1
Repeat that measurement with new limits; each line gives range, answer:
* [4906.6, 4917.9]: 27.9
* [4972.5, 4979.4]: 23.4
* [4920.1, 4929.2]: 26.9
